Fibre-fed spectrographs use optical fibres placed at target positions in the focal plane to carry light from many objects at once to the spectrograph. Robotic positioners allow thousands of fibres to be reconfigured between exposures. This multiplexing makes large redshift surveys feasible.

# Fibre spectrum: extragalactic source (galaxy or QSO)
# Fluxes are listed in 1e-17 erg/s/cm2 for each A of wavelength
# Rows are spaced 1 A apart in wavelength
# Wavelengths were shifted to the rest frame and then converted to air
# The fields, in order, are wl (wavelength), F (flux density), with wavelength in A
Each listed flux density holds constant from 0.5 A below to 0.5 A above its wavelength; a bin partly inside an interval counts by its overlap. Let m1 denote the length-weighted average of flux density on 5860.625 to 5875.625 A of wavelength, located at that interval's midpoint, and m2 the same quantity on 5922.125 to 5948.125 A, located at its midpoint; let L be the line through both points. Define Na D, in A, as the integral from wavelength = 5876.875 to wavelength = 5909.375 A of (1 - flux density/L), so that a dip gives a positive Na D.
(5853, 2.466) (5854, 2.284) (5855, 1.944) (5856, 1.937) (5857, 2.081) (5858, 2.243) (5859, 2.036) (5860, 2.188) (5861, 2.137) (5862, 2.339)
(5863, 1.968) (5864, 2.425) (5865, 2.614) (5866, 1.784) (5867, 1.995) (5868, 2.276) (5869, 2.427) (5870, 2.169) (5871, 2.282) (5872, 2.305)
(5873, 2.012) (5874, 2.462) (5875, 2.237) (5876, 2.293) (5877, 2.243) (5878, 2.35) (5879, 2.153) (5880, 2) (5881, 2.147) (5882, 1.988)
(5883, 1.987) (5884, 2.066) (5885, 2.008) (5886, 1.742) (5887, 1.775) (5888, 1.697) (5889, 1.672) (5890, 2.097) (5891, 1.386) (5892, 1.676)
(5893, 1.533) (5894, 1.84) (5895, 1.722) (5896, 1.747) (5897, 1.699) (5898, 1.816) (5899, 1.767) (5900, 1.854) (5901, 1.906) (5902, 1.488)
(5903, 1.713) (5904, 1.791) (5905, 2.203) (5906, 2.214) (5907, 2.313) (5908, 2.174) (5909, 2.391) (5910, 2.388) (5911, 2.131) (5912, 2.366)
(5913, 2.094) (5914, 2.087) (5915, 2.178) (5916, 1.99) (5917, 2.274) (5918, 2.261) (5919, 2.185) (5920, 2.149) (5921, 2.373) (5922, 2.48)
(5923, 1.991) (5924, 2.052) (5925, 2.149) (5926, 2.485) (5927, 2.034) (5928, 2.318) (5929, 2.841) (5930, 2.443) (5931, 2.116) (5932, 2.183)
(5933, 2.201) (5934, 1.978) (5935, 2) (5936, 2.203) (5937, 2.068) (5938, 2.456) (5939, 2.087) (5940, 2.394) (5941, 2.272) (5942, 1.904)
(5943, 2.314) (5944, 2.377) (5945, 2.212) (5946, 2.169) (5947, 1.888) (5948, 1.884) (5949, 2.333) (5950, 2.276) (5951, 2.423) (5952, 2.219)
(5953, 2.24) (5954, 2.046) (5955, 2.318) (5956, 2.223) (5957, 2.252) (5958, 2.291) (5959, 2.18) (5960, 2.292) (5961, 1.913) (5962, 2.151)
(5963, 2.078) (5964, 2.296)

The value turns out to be 4.6 A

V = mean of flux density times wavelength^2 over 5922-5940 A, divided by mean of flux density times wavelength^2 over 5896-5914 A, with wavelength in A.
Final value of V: 1.11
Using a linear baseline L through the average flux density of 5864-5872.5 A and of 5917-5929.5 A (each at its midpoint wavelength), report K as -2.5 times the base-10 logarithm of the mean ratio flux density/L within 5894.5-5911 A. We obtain 0.16 mag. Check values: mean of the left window 2.24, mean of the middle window 1.95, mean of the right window 2.28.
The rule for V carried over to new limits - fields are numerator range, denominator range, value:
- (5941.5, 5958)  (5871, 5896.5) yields 1.14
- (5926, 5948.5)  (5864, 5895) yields 1.10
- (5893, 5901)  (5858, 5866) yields 0.81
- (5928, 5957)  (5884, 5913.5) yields 1.18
